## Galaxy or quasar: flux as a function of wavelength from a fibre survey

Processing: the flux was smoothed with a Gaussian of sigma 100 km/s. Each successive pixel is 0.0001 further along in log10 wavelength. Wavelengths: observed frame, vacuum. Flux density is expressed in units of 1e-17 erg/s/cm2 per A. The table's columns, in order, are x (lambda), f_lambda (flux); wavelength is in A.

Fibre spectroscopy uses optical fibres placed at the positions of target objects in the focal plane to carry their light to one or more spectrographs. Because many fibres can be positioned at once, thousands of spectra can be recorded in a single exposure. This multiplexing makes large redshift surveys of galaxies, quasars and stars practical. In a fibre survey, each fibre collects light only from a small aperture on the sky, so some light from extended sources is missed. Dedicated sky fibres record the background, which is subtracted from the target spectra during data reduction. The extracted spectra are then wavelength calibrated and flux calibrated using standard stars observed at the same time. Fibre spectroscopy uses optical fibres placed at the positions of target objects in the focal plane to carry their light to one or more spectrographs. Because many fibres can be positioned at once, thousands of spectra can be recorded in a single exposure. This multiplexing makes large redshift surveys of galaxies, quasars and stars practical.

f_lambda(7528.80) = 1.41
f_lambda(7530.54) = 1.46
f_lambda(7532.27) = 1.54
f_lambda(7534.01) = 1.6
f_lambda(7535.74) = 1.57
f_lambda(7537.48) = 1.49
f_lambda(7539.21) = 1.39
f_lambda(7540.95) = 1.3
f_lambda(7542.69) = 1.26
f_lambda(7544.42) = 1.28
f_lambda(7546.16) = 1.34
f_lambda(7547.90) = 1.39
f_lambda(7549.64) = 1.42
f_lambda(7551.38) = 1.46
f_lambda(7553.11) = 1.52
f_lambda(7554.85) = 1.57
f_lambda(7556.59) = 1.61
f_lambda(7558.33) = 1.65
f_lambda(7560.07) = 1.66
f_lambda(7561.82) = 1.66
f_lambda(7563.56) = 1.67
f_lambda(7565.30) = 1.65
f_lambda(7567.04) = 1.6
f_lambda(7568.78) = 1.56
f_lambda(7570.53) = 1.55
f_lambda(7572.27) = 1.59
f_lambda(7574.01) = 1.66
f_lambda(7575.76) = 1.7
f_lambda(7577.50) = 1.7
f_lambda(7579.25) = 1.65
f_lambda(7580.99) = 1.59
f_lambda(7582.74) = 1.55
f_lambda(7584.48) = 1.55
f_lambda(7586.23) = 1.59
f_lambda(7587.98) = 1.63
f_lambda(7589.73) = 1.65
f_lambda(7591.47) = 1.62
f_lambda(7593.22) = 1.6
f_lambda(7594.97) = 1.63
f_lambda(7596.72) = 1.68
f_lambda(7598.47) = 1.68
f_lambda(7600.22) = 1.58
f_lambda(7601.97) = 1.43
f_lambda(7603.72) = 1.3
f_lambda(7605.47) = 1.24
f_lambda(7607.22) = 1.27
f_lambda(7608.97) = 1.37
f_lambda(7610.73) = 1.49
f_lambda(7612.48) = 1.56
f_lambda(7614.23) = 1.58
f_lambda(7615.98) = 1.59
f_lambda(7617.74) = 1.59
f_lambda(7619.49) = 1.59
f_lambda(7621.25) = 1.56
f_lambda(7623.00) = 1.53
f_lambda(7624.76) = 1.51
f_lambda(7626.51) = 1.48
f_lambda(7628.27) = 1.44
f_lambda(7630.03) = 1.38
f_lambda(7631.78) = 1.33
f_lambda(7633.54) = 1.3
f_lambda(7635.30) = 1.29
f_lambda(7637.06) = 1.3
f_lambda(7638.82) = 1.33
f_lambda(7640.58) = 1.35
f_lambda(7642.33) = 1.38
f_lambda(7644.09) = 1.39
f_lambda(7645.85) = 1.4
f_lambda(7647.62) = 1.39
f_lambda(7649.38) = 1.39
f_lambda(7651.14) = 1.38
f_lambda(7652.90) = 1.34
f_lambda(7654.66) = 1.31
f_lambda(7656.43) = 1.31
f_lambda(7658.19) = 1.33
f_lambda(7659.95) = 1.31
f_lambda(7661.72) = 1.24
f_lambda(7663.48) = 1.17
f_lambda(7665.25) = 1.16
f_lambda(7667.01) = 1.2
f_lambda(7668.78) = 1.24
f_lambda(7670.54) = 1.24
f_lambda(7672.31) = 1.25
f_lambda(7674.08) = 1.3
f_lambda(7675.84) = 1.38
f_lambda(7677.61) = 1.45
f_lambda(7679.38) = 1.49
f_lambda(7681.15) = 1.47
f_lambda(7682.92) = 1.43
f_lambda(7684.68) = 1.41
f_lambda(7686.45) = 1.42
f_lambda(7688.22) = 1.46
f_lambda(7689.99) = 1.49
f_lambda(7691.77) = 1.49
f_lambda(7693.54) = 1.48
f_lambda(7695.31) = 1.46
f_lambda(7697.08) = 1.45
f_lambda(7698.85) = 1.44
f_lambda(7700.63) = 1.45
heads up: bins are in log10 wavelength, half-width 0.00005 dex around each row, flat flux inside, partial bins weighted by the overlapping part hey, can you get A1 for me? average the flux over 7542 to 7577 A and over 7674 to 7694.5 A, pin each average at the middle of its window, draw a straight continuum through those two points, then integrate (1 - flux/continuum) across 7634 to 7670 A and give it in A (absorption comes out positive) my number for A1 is 3.9 A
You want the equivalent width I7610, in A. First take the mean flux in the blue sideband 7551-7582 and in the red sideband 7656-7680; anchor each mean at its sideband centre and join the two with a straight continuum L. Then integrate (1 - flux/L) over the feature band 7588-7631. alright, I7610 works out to -1.1 A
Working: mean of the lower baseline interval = 1.62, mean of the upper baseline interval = 1.29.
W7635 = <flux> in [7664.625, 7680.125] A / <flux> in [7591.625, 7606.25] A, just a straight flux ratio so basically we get 0.85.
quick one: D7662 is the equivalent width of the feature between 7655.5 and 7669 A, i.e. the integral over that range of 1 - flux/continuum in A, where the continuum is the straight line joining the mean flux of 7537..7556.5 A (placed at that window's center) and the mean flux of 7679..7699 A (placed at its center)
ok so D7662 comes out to 1.9 A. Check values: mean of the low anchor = 1.41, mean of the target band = 1.24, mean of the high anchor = 1.46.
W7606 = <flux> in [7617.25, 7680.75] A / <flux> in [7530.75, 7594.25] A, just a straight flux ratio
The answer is 0.88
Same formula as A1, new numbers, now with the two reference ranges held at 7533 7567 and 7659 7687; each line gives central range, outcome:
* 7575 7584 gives -1.1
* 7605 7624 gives -1.2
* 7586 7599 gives -1.8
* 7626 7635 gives 0.1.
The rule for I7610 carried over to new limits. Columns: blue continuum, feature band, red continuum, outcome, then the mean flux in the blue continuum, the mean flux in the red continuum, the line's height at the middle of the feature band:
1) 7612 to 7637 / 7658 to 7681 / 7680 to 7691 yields 2.5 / 1.47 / 1.45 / 1.45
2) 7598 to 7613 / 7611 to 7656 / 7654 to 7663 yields -2.3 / 1.43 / 1.29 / 1.36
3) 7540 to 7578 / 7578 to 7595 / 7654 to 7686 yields -1.4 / 1.53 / 1.32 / 1.48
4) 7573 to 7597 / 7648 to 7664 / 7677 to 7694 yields 2.1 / 1.63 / 1.46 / 1.51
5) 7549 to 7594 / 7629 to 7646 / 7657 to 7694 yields 1.2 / 1.6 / 1.35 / 1.44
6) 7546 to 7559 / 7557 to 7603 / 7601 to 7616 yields -4.9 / 1.5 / 1.42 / 1.46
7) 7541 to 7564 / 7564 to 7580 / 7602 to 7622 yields -1.6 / 1.49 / 1.47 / 1.48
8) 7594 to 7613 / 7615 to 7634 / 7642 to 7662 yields -0.9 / 1.47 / 1.35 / 1.42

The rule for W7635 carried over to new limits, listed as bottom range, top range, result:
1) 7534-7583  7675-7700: 0.94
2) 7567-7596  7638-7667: 0.82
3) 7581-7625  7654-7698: 0.88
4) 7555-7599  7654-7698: 0.84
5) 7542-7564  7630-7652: 0.90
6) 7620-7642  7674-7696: 1.03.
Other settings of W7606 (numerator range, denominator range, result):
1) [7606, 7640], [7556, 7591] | 0.89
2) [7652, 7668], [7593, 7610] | 0.86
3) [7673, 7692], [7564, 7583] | 0.88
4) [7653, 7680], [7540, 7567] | 0.86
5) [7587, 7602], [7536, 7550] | 1.19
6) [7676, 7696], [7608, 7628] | 0.95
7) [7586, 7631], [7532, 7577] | 1.00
